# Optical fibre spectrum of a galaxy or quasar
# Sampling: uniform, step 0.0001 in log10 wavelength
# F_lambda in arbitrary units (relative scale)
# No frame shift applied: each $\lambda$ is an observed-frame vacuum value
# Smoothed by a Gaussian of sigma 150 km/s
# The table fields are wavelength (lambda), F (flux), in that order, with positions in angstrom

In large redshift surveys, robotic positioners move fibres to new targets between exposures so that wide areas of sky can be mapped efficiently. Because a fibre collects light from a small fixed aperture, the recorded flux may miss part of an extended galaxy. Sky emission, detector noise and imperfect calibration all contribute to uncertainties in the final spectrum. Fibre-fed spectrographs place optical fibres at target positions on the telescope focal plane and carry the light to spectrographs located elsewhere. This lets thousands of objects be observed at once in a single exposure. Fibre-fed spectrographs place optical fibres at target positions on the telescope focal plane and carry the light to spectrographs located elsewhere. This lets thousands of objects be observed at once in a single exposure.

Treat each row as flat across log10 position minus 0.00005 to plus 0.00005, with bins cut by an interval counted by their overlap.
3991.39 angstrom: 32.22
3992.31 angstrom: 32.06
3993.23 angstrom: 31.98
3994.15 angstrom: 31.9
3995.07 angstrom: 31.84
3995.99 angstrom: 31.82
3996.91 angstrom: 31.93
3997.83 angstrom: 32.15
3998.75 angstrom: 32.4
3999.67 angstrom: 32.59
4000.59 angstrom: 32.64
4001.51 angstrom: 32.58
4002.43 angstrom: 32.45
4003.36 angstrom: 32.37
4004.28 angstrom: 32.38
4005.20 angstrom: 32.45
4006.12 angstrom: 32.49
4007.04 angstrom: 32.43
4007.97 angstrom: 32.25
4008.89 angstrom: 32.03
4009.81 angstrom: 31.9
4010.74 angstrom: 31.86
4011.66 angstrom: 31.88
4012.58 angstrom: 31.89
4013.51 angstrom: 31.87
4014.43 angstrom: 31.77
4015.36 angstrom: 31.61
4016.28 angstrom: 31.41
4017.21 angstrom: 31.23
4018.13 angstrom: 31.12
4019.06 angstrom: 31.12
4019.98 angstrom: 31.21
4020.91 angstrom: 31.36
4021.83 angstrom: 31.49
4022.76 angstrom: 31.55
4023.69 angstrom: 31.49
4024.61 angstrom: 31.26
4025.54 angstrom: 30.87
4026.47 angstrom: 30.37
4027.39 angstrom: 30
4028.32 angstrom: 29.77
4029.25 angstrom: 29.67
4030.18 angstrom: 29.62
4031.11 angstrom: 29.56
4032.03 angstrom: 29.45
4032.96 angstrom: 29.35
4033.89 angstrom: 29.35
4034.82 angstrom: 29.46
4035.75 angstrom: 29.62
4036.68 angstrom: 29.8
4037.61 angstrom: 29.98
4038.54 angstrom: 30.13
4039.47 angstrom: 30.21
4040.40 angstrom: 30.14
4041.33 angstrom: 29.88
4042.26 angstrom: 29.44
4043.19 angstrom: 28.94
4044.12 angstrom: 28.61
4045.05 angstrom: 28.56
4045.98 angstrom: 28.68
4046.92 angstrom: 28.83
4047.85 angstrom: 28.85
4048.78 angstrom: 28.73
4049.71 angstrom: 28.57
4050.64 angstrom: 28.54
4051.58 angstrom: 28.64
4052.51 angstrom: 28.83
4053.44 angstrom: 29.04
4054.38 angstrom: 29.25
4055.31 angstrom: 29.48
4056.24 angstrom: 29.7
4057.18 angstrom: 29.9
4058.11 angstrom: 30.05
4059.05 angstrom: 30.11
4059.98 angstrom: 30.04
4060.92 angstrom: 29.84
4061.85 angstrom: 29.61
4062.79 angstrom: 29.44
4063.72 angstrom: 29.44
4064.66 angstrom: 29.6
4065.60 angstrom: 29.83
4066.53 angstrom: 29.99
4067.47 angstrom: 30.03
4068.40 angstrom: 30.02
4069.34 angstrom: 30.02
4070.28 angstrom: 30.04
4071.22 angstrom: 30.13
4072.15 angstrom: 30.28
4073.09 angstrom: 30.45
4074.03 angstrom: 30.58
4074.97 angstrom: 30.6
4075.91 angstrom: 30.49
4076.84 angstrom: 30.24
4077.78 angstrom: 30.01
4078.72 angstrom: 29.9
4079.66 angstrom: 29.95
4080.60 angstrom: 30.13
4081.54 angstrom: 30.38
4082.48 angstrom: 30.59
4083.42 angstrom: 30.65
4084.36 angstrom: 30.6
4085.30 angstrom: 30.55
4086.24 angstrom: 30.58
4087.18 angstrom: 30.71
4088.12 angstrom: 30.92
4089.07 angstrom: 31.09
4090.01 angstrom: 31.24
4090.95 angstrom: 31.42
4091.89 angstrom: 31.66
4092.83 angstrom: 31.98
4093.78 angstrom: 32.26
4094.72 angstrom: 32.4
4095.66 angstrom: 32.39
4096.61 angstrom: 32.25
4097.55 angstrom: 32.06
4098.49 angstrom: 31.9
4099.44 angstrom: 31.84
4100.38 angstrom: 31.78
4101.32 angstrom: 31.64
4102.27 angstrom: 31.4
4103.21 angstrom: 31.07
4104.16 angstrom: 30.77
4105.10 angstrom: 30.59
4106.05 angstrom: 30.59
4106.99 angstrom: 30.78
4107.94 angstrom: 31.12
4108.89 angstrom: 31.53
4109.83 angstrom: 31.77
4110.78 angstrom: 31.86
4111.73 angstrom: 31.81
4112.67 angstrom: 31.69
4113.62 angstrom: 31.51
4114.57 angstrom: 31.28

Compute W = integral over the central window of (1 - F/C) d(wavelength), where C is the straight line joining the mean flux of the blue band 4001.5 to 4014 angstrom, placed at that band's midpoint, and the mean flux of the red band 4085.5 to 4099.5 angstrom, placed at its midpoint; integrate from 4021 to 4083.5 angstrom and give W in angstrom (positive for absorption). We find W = 4.0 angstrom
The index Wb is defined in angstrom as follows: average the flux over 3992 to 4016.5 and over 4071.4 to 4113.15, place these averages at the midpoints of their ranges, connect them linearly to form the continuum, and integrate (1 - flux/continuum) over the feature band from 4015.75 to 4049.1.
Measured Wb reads 1.8 angstrom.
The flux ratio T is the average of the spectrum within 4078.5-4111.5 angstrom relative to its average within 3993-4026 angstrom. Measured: 0.98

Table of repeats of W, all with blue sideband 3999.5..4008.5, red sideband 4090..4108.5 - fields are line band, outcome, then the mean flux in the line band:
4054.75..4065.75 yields 0.75 angstrom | 29.7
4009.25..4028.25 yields 0.58 angstrom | 31.3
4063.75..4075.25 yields 0.63 angstrom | 30.1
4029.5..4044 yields 1.13 angstrom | 29.6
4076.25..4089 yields 0.52 angstrom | 30.4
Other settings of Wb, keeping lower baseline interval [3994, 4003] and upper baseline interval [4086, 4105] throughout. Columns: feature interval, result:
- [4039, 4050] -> 1.0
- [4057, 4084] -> 1.4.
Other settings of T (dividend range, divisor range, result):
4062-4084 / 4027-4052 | 1.03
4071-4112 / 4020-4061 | 1.05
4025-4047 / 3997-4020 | 0.92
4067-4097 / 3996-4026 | 0.96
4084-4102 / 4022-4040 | 1.05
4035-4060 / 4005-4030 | 0.94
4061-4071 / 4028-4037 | 1.01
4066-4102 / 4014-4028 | 0.99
